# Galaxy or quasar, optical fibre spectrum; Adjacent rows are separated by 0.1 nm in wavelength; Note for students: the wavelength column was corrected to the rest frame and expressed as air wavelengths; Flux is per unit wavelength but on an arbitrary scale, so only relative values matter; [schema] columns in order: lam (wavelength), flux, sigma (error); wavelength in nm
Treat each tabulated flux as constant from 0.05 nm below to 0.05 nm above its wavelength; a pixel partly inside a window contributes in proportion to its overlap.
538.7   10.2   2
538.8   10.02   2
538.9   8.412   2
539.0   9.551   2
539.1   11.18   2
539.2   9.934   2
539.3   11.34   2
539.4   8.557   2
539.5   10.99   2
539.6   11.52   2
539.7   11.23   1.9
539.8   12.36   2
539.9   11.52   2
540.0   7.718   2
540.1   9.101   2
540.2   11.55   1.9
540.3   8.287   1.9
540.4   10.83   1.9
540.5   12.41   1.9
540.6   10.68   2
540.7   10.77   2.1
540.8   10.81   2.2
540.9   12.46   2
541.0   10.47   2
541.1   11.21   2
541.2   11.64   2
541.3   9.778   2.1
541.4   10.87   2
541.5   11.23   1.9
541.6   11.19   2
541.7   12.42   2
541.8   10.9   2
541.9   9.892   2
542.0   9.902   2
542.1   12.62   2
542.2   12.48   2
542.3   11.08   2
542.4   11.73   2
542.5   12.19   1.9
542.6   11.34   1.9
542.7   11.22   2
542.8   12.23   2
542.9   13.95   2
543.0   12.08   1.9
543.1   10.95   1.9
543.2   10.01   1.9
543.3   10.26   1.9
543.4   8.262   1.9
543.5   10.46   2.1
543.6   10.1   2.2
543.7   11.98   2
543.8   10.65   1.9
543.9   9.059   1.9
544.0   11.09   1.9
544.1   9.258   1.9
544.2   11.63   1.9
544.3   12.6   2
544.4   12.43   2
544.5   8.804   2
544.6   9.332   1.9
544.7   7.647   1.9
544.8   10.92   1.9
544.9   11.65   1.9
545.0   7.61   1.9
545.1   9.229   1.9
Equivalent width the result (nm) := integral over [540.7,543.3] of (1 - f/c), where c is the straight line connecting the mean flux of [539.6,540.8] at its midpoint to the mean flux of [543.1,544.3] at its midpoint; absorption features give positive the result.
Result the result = -0.21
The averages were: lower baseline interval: 10.6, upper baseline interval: 10.4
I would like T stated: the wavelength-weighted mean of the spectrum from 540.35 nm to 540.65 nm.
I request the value 11.3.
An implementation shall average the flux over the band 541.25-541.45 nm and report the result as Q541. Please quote 10.3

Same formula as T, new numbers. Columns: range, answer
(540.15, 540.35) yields 9.92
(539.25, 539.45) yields 9.95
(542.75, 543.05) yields 12.8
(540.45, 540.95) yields 11.4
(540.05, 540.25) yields 10.3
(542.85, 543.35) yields 11.4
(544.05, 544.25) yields 10.4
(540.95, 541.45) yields 10.8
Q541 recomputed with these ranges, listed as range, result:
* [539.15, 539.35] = 10.6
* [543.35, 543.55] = 9.36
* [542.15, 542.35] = 11.8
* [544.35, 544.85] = 9.83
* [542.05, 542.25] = 12.6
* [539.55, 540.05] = 10.9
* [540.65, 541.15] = 11.1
